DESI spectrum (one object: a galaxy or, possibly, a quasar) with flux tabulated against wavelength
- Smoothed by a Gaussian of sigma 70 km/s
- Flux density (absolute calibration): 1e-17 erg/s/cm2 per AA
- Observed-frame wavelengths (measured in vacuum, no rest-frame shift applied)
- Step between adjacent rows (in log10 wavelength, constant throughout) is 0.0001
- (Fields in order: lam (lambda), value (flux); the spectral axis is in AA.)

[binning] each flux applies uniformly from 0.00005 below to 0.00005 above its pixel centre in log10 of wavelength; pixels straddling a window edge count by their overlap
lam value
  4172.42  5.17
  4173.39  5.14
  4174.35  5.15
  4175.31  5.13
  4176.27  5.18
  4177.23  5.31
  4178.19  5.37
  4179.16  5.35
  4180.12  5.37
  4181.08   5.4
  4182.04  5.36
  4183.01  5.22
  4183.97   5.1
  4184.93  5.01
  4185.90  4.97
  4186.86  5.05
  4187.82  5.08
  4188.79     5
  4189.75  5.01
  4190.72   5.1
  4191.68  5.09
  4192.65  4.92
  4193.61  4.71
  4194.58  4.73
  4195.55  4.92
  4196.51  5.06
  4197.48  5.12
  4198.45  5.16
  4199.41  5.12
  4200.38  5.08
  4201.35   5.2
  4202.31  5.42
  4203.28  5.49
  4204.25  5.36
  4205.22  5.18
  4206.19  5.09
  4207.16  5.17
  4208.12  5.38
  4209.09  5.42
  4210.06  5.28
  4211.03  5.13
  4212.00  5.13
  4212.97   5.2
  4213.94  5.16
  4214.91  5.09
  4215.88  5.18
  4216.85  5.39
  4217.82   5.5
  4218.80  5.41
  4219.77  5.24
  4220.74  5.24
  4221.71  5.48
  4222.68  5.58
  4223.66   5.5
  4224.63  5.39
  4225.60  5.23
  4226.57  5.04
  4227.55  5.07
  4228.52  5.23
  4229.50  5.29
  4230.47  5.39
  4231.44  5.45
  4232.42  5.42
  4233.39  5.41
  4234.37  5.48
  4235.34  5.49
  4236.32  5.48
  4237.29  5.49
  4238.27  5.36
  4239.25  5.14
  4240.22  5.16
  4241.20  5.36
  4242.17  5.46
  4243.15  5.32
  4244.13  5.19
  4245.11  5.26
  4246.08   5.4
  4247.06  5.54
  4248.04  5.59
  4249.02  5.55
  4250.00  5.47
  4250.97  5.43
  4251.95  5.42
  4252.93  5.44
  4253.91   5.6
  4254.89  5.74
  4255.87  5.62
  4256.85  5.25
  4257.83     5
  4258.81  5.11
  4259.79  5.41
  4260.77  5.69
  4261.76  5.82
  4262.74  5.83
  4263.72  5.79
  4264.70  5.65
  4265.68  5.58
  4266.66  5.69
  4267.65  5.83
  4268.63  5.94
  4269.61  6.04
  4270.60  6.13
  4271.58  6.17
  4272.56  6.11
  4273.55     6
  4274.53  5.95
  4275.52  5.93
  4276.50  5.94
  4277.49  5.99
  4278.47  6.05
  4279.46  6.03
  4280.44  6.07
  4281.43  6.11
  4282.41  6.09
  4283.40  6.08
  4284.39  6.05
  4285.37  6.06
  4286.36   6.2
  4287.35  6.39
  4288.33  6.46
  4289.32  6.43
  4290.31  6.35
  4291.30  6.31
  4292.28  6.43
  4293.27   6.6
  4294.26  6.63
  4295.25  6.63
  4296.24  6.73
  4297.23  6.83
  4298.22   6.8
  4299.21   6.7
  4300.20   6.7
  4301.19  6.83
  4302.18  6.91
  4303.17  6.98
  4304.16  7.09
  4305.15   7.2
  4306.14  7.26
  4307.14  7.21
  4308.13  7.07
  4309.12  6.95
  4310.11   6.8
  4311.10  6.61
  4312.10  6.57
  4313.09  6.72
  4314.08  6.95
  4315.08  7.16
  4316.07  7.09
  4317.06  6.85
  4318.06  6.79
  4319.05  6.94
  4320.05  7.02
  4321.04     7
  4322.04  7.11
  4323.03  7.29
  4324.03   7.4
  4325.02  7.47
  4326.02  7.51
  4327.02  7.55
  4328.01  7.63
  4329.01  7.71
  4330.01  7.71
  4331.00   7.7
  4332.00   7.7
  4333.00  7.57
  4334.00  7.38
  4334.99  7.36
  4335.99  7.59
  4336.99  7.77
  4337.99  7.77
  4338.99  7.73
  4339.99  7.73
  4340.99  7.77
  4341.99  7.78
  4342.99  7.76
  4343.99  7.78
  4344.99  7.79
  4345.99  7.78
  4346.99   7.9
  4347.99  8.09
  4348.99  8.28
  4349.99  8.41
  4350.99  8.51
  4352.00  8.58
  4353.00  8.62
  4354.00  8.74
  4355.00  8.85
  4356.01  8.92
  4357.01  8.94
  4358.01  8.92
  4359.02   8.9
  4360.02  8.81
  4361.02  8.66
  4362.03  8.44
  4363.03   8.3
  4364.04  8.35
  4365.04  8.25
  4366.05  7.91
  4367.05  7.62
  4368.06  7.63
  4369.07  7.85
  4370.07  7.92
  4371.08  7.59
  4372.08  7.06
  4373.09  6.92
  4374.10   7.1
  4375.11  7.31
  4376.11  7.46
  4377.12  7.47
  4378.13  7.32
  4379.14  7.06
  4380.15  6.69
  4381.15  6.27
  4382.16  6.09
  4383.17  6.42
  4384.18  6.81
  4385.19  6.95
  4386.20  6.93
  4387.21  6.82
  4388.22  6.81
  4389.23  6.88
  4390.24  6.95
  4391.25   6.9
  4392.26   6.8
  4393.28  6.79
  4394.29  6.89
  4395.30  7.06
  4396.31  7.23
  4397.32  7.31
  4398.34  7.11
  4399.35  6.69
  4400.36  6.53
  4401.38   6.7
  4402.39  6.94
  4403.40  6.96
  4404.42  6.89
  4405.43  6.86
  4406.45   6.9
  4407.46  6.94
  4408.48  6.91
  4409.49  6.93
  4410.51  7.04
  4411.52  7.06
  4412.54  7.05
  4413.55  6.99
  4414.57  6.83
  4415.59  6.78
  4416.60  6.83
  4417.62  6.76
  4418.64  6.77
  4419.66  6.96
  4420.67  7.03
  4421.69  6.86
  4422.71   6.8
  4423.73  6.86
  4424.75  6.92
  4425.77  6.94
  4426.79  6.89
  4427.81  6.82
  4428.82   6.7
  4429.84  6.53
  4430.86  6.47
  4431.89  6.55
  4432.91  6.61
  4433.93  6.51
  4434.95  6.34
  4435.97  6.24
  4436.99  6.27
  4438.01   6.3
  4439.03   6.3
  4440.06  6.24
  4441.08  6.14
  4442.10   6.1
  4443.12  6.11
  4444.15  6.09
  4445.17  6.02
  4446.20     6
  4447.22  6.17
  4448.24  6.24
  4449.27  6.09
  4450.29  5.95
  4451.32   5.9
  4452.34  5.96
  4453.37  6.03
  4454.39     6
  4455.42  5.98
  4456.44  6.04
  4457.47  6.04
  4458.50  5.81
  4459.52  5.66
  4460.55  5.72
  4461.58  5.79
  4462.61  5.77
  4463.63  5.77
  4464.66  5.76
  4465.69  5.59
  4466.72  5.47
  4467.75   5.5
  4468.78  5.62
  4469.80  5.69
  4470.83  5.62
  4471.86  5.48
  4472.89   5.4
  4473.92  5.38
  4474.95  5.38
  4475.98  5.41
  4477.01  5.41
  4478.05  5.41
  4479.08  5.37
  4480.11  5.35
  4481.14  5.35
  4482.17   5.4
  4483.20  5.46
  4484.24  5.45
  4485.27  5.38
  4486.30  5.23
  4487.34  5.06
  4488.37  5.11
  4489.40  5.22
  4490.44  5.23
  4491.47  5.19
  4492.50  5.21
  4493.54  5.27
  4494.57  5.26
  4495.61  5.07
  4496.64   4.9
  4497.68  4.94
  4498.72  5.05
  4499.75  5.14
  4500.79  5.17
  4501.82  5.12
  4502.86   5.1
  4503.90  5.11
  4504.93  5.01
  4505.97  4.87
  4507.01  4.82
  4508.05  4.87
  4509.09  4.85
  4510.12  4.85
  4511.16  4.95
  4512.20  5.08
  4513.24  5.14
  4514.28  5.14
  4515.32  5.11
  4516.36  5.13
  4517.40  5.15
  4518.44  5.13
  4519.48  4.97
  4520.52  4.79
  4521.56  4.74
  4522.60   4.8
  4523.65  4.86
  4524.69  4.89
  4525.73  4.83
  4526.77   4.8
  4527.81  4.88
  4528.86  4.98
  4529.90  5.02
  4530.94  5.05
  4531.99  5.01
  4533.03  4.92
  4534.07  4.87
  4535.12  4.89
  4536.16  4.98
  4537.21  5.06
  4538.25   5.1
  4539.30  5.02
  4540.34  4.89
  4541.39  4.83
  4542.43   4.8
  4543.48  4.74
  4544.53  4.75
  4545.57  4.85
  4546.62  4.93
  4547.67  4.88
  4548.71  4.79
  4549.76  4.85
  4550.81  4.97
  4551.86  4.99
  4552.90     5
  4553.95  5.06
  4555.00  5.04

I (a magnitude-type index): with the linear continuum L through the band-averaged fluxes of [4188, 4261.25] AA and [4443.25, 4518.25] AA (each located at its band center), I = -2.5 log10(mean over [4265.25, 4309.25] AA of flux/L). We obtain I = -0.20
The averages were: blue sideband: 5.29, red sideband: 5.43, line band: 6.39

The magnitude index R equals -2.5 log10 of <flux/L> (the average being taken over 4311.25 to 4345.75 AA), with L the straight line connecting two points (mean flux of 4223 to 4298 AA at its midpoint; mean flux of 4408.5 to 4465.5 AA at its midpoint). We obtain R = -0.23 mag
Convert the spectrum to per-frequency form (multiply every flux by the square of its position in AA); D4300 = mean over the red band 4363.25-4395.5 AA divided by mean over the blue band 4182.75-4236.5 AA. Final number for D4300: 1.49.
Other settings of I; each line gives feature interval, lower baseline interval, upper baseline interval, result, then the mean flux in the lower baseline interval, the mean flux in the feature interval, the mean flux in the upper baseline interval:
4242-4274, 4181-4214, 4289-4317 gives 0.091 mag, 5.13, 5.61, 6.81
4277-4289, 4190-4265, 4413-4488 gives -0.119 mag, 5.32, 6.14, 6.06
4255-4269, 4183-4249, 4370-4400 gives 0.024 mag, 5.24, 5.59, 6.97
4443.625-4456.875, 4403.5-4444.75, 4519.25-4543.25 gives 0.037 mag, 6.68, 6.04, 4.91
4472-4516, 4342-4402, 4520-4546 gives 0.075 mag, 7.58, 5.17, 4.89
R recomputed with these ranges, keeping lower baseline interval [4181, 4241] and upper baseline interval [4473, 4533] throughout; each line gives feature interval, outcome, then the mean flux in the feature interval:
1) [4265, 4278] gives -0.14 mag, 5.94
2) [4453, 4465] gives -0.15 mag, 5.87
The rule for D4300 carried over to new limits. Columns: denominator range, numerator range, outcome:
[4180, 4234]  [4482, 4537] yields 1.11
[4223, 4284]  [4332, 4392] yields 1.45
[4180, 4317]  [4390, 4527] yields 1.13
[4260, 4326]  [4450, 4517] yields 0.90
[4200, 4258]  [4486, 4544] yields 1.07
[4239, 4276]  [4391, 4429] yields 1.32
